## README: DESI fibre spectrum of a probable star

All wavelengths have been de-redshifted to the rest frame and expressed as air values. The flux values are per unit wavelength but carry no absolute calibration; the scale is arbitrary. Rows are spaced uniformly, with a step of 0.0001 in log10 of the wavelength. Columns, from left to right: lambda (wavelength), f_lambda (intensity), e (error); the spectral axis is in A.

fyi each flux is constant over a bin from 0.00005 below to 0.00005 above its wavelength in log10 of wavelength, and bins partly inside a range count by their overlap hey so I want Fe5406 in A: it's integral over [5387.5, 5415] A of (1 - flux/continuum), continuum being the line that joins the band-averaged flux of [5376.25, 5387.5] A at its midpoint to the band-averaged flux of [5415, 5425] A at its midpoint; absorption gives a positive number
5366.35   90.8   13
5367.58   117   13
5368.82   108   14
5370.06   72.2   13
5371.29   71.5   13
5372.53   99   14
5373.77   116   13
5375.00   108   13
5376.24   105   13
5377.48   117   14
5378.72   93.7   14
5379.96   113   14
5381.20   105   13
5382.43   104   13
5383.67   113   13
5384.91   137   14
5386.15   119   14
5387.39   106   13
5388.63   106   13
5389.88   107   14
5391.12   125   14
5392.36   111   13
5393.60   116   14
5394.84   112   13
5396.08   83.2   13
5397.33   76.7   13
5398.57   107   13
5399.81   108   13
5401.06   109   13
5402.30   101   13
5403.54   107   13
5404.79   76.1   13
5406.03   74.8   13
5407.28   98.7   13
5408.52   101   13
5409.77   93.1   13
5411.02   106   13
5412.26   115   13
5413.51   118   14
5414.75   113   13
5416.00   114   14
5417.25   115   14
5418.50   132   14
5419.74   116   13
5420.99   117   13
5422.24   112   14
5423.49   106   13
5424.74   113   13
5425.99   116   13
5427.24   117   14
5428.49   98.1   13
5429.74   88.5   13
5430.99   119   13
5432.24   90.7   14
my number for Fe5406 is 2.63 A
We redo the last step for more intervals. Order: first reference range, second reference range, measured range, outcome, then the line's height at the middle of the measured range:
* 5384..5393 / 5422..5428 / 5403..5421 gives 1.2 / 114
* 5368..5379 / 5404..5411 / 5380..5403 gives -3.3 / 94.7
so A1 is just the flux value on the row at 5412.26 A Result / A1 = 115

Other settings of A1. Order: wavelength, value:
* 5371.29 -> 71.5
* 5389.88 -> 107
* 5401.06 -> 109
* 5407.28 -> 98.7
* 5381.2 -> 105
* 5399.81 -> 108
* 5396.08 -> 83.2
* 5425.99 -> 116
